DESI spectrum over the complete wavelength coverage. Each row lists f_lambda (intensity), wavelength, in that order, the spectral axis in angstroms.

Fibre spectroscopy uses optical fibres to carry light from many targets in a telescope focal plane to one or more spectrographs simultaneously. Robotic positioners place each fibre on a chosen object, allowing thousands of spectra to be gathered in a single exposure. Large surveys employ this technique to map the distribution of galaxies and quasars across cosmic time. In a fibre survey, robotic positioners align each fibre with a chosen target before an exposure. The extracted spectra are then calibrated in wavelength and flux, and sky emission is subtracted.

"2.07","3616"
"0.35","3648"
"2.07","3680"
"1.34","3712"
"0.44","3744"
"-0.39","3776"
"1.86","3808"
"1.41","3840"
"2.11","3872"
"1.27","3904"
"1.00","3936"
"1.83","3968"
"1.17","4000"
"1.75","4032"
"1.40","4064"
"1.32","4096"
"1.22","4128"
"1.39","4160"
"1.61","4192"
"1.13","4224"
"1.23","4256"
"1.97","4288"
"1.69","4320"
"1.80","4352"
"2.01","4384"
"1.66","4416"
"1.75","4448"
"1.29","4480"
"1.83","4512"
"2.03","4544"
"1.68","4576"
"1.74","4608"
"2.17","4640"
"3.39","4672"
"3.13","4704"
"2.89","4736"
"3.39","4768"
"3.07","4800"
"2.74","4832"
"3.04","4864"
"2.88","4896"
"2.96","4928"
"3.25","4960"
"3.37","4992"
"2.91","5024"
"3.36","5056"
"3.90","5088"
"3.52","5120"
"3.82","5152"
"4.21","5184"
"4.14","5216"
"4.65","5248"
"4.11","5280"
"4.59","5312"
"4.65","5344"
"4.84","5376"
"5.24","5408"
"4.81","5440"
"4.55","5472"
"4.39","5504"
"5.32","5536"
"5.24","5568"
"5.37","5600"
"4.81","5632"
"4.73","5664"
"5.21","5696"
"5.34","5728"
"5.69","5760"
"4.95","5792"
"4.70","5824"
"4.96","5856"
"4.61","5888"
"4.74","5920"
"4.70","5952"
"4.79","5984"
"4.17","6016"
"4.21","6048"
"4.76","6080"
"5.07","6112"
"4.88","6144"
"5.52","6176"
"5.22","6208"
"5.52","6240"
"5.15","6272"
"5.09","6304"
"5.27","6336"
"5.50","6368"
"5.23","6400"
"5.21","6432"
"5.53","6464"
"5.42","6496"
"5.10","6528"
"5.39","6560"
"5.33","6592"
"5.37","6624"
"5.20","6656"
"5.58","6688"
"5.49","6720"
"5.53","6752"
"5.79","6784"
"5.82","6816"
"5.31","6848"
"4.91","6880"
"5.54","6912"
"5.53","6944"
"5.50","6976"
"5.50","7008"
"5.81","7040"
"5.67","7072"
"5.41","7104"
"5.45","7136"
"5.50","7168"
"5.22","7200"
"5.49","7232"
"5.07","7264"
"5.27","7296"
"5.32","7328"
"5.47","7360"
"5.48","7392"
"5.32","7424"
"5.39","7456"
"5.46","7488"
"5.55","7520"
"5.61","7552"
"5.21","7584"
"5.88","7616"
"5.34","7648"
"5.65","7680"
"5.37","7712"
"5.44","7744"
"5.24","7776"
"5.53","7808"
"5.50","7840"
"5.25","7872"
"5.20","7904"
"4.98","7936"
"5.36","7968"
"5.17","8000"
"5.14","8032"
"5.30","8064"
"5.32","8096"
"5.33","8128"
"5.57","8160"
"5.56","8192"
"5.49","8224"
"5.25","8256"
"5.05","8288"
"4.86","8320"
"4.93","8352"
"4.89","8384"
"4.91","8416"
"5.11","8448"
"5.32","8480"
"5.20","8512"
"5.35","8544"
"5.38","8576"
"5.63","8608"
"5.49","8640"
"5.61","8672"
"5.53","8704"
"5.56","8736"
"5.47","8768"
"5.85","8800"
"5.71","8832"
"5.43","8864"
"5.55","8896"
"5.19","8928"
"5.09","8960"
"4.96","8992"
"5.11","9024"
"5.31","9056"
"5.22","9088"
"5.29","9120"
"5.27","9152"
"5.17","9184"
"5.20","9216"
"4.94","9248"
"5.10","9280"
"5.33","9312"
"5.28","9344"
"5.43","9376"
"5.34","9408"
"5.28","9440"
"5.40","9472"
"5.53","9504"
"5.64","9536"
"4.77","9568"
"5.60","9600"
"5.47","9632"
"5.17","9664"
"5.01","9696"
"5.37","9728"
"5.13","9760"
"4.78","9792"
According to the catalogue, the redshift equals 0.166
